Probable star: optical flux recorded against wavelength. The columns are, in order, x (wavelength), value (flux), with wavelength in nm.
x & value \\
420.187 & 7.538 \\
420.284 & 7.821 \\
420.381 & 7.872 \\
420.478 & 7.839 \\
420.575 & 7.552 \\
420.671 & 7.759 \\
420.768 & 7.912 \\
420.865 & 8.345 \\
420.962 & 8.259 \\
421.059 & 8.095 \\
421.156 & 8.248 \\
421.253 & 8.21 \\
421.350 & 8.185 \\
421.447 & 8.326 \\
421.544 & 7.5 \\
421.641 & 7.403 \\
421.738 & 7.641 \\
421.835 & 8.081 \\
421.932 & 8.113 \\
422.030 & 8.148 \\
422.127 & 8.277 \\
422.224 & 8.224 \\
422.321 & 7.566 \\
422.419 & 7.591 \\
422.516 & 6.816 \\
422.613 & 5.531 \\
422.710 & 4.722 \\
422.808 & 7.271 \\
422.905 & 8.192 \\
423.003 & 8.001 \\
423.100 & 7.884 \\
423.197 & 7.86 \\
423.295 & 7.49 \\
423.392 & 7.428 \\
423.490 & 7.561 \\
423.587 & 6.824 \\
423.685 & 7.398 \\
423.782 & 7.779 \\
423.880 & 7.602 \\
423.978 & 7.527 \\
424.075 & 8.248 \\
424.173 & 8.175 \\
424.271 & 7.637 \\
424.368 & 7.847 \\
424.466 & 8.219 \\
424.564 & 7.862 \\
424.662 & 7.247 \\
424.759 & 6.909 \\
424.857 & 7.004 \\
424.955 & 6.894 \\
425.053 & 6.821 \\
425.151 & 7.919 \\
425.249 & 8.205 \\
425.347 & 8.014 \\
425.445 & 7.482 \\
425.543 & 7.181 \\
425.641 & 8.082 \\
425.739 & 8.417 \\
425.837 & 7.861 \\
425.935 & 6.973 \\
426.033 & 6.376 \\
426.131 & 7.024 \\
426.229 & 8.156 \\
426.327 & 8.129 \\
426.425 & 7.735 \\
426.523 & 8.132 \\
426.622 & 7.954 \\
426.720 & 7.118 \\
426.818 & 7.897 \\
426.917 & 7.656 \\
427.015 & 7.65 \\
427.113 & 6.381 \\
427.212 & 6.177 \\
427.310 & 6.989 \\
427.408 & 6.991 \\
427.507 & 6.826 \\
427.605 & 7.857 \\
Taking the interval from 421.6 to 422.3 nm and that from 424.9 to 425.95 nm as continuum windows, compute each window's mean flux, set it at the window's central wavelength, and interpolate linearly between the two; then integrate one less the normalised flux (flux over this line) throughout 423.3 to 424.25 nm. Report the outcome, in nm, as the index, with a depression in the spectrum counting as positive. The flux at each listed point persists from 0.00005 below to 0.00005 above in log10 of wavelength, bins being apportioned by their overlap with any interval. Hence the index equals 0.02 nm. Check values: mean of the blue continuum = 7.98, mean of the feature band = 7.61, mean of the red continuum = 7.64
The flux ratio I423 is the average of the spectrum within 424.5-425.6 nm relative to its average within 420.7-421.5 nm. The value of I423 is 0.9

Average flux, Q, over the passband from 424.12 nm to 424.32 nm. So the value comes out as 7.91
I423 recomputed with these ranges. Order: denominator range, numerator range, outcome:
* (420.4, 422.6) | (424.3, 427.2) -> 0.96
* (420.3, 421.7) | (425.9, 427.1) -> 0.95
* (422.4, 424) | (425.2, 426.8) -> 1.06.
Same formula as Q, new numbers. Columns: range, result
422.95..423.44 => 7.74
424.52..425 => 7.18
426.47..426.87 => 7.76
